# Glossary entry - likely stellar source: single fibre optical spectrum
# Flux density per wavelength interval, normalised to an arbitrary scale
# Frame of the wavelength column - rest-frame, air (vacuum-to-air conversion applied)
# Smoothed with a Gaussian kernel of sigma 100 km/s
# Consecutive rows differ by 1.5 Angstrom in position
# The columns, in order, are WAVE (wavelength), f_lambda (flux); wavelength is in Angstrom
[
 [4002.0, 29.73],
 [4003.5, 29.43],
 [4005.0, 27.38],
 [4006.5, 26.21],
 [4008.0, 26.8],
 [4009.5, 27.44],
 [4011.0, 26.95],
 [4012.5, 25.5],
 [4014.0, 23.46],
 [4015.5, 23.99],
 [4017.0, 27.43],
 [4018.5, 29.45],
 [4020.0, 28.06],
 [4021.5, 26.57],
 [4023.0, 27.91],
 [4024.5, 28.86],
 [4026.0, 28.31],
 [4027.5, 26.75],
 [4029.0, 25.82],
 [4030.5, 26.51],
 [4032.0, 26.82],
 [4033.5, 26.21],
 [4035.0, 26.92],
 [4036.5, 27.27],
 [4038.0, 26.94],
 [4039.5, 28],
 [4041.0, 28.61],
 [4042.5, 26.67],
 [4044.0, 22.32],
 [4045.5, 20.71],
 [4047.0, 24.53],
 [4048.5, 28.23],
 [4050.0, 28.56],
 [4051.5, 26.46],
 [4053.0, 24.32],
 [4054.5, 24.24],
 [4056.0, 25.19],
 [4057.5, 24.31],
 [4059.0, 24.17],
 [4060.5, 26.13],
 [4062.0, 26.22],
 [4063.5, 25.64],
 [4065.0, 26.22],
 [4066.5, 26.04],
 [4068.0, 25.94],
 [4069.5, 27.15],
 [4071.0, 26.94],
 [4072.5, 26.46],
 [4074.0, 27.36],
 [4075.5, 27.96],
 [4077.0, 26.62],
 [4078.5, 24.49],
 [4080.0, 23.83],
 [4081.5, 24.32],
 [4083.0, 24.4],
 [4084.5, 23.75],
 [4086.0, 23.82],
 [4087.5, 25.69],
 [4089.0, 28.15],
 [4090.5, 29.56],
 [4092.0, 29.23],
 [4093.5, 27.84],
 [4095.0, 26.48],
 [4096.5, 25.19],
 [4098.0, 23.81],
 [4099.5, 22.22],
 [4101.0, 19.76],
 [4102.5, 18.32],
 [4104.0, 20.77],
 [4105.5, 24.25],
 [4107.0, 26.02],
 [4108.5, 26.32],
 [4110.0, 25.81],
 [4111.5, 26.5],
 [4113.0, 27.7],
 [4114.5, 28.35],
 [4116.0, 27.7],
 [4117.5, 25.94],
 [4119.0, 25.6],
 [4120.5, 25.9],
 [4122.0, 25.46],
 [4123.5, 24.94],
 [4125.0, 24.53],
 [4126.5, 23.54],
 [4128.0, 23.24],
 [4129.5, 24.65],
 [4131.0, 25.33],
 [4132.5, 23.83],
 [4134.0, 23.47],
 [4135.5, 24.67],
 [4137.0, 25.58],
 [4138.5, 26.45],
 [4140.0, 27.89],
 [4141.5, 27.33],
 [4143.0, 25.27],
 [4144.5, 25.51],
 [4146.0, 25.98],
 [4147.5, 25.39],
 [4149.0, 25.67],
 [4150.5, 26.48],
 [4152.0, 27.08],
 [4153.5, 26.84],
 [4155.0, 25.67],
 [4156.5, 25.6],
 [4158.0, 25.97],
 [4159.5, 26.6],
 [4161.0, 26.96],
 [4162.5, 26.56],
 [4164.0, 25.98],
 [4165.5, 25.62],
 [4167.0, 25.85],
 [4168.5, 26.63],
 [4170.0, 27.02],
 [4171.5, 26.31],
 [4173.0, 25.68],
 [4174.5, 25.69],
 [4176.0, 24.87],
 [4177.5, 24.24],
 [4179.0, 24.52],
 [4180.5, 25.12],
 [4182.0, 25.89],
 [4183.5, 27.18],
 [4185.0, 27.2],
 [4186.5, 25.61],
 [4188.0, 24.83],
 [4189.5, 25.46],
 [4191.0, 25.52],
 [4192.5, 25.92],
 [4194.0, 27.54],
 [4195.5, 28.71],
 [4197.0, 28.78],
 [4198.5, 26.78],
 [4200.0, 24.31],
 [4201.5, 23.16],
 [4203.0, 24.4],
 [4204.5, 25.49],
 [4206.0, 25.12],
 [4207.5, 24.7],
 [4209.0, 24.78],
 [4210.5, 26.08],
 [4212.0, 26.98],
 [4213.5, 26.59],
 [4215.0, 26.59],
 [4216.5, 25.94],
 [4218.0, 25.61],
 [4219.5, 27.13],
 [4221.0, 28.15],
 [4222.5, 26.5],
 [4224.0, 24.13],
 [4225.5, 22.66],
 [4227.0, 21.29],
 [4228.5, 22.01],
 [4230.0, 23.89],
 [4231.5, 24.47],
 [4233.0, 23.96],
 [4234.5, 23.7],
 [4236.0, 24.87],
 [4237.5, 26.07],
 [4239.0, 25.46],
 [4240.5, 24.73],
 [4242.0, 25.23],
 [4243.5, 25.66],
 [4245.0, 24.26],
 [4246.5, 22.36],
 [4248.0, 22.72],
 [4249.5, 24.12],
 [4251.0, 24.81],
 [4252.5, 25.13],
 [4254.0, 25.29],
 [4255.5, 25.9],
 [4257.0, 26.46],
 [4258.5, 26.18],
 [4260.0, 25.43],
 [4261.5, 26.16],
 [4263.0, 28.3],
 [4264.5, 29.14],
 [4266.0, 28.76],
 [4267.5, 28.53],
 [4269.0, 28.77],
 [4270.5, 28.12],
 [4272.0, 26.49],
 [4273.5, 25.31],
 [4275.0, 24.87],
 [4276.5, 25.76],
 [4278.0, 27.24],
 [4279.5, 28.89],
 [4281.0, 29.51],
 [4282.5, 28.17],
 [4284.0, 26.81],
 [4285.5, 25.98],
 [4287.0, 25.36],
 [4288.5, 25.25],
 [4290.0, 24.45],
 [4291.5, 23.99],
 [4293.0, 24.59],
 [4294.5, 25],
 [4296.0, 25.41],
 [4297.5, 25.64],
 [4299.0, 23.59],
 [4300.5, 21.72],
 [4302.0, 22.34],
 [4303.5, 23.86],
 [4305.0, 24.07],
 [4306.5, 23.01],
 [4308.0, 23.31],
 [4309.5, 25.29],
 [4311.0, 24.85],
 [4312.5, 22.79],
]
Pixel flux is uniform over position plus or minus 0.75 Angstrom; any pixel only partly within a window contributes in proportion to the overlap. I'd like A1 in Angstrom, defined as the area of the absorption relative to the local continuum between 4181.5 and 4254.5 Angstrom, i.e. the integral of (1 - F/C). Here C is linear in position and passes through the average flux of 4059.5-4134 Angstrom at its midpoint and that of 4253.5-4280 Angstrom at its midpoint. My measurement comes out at 3.5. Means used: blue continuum 25.4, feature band 25.3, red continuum 27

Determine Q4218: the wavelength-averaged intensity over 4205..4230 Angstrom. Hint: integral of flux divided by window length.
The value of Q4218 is 25.2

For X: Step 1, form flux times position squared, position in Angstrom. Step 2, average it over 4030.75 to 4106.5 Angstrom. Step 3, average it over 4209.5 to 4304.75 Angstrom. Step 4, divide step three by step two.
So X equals 1.10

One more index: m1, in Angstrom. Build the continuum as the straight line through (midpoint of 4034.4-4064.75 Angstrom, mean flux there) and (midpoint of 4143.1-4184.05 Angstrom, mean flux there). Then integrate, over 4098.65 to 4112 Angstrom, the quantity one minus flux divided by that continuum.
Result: 1.3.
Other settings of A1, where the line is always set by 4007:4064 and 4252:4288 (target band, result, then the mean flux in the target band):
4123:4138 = 1.2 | 24.4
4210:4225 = 0.3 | 26.3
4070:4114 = 1.8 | 25.3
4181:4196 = 0.2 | 26.3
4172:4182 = 0.6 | 25.1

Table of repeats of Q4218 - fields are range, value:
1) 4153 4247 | 25.5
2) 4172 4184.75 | 25.5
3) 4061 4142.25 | 25.5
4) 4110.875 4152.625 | 25.7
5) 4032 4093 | 26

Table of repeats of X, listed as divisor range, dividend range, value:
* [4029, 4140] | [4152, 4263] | 1.06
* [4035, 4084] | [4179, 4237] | 1.06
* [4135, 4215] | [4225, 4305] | 1.02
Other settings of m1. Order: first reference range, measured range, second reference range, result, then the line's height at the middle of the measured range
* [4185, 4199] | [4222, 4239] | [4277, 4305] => 1.40 Angstrom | 26.1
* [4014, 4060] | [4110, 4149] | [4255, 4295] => 1.18 Angstrom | 26.4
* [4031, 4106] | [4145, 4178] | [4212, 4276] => -0.67 Angstrom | 25.5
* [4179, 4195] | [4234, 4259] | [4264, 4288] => 1.86 Angstrom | 26.9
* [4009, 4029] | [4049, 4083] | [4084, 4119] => 0.27 Angstrom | 26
